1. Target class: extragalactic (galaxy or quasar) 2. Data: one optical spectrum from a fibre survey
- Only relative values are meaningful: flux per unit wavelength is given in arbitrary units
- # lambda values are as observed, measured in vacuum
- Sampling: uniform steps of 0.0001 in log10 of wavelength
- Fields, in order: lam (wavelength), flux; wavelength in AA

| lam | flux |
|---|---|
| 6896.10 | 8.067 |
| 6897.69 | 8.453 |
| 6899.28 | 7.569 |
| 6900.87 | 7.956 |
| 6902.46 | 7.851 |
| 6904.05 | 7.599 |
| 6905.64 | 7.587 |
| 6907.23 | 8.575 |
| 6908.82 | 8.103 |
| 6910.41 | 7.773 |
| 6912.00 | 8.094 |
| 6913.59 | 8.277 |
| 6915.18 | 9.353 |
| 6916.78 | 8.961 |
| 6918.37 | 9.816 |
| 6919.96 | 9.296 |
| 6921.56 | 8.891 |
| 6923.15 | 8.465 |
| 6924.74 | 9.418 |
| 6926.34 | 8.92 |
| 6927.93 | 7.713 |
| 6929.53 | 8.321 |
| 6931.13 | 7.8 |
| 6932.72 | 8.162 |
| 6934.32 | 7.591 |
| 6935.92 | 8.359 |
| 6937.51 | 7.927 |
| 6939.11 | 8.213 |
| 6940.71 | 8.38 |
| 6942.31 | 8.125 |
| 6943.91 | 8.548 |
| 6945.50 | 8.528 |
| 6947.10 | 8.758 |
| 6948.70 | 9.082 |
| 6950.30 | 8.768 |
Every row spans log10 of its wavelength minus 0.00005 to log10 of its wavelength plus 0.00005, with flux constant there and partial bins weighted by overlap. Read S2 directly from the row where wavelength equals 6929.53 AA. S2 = 8.321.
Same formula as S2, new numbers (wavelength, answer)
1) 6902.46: 7.851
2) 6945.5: 8.528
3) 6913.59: 8.277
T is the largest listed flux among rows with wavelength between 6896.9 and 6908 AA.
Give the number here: 8.575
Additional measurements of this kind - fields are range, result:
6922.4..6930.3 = 9.418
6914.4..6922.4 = 9.816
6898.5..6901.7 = 7.956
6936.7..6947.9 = 8.758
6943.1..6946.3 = 8.548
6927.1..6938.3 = 8.359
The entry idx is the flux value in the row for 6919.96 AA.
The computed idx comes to 9.296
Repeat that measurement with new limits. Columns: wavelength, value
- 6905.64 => 7.587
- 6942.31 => 8.125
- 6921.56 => 8.891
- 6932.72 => 8.162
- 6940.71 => 8.38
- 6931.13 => 7.8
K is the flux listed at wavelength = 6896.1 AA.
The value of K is 8.067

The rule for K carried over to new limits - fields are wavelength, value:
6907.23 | 8.575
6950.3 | 8.768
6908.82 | 8.103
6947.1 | 8.758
